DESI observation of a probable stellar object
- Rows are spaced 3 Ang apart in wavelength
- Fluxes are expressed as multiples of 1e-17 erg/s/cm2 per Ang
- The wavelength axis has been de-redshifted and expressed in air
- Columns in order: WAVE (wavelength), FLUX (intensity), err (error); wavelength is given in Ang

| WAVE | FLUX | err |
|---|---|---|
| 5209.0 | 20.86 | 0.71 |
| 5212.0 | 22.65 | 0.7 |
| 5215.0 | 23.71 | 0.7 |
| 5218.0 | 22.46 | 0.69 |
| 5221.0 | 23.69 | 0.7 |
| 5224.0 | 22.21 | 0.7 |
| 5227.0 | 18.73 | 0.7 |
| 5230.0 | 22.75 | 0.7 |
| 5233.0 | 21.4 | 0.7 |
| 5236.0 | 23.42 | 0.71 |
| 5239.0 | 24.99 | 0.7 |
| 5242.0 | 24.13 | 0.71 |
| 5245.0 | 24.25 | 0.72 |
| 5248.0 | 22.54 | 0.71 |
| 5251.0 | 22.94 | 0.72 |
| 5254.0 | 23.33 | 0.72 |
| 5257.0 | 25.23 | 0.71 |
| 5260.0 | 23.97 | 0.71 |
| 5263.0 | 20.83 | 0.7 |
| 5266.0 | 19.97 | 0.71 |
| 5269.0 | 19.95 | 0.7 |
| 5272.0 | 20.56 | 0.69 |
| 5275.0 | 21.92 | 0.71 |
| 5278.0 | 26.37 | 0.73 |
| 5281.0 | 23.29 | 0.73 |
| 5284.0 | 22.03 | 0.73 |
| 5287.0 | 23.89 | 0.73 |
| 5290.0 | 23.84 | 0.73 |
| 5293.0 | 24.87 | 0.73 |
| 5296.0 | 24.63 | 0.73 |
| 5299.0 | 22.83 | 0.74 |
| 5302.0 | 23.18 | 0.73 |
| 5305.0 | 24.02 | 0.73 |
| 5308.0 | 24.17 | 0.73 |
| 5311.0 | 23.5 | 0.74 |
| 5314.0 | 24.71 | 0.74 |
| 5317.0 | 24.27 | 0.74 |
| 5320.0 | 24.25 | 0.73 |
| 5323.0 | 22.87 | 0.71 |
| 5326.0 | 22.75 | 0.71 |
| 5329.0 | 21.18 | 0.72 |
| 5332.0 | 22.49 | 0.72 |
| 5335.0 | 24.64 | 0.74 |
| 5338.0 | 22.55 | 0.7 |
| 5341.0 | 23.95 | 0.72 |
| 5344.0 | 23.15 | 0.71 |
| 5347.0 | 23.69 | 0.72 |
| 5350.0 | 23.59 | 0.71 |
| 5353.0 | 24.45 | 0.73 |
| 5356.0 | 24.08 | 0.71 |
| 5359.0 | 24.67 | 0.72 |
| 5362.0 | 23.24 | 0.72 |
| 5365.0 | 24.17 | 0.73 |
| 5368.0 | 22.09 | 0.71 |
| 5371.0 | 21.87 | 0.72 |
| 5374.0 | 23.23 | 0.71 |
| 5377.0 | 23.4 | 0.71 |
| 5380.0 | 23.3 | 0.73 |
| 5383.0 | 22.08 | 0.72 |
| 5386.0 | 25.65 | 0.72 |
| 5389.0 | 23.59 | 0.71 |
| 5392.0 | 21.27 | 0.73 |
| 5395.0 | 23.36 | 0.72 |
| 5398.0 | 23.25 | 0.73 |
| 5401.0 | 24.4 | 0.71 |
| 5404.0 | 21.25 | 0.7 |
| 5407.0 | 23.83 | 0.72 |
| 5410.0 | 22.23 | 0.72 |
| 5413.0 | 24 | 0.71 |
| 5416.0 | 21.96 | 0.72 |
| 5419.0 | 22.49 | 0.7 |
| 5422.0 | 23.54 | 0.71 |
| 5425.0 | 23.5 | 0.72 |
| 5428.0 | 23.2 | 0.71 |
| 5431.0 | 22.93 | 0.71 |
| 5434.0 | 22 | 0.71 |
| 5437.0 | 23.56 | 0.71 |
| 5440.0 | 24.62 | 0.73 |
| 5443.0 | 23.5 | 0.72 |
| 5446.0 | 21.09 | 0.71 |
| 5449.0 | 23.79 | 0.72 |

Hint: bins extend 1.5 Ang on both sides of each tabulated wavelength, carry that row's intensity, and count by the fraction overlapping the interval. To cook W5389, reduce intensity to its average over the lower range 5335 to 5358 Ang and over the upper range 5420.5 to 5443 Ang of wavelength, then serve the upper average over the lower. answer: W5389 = 0.98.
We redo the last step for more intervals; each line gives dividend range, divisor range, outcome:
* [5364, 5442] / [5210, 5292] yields 1.01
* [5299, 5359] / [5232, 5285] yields 1.03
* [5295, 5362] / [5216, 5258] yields 1.03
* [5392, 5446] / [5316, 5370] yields 0.98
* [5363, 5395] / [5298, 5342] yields 0.99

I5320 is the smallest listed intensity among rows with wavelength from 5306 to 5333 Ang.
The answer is 21.18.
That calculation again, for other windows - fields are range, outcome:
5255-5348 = 19.95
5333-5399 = 21.27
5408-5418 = 21.96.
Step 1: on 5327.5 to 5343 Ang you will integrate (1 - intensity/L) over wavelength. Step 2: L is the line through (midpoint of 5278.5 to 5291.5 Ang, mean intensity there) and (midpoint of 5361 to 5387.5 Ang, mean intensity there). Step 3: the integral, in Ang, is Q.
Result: 0.3 Ang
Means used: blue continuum 23.5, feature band 23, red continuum 23.2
